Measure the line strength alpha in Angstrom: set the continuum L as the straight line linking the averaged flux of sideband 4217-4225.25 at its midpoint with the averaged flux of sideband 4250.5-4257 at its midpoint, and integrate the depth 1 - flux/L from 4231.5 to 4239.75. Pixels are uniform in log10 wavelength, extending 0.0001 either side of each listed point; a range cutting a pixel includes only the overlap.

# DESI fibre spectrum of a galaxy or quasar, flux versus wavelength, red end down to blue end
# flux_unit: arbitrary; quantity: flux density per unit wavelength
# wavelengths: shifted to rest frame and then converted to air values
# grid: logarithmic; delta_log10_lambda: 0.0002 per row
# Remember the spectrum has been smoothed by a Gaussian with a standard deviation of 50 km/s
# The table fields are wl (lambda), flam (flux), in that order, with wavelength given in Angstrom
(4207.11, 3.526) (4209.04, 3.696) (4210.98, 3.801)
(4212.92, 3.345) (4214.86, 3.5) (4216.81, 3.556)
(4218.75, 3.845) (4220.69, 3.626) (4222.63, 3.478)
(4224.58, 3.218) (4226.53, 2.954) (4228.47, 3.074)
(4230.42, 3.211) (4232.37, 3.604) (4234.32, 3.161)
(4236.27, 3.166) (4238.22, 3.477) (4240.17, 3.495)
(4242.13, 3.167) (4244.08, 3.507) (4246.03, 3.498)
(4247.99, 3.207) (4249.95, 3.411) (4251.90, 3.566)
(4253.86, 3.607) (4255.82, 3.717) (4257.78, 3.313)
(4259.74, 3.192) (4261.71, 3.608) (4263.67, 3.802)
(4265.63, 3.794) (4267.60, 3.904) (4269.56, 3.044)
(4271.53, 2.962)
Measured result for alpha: 0.5 Angstrom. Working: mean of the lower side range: 3.56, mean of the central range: 3.36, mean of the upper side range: 3.61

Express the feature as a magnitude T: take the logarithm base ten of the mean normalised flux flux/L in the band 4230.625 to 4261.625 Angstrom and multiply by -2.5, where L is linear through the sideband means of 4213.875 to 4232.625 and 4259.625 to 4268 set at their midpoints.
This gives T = 0.05 mag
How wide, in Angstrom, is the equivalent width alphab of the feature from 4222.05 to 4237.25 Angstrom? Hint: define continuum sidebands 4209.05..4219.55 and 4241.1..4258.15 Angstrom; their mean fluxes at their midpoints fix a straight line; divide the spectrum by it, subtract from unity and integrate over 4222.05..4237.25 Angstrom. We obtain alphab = 1.3 Angstrom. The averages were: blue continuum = 3.61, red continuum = 3.45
